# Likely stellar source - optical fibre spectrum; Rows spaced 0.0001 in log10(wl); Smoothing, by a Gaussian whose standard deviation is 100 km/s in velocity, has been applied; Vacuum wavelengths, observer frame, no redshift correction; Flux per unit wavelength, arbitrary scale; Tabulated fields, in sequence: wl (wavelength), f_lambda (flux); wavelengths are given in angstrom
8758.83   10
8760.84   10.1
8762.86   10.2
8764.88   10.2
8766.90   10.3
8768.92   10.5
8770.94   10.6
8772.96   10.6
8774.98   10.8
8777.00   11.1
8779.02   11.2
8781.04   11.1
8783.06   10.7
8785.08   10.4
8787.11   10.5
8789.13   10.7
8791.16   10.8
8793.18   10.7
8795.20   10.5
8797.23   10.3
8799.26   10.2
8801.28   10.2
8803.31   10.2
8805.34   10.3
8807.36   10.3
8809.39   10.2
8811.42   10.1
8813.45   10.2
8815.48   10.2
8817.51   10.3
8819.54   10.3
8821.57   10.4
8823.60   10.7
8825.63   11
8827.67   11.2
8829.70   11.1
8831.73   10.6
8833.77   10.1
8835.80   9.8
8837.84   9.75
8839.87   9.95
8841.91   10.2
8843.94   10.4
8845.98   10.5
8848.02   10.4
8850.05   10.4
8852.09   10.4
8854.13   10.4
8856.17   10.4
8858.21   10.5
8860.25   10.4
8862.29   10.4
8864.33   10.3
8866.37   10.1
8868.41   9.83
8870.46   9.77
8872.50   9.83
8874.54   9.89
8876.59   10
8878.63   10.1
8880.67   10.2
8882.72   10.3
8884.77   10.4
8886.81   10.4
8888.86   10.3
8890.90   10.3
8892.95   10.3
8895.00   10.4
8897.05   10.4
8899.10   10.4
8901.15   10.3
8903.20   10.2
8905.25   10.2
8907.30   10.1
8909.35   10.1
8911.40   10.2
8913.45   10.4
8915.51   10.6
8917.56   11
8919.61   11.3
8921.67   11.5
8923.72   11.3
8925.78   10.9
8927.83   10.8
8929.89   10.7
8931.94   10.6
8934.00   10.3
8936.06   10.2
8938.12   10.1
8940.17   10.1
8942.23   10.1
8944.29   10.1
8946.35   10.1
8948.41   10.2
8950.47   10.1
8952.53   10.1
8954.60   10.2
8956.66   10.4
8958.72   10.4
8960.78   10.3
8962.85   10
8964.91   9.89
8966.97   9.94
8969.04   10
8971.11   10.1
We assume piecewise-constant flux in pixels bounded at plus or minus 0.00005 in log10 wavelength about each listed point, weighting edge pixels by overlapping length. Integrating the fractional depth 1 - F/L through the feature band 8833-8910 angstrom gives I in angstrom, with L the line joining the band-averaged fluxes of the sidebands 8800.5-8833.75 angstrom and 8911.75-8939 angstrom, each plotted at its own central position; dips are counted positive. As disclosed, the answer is 2.7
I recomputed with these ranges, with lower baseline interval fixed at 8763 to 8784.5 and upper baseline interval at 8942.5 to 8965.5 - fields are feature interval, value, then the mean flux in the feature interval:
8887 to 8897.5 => 0.0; 10.3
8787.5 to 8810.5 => 0.5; 10.4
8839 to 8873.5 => 0.7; 10.2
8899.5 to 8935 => -1.2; 10.6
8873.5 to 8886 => 0.3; 10.2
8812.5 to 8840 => 0.3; 10.4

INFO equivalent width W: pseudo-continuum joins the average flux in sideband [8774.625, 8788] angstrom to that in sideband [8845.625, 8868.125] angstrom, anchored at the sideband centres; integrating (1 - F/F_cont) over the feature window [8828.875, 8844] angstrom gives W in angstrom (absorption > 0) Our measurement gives 0.4 angstrom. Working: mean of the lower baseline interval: 10.8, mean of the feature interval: 10.2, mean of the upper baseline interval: 10.4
